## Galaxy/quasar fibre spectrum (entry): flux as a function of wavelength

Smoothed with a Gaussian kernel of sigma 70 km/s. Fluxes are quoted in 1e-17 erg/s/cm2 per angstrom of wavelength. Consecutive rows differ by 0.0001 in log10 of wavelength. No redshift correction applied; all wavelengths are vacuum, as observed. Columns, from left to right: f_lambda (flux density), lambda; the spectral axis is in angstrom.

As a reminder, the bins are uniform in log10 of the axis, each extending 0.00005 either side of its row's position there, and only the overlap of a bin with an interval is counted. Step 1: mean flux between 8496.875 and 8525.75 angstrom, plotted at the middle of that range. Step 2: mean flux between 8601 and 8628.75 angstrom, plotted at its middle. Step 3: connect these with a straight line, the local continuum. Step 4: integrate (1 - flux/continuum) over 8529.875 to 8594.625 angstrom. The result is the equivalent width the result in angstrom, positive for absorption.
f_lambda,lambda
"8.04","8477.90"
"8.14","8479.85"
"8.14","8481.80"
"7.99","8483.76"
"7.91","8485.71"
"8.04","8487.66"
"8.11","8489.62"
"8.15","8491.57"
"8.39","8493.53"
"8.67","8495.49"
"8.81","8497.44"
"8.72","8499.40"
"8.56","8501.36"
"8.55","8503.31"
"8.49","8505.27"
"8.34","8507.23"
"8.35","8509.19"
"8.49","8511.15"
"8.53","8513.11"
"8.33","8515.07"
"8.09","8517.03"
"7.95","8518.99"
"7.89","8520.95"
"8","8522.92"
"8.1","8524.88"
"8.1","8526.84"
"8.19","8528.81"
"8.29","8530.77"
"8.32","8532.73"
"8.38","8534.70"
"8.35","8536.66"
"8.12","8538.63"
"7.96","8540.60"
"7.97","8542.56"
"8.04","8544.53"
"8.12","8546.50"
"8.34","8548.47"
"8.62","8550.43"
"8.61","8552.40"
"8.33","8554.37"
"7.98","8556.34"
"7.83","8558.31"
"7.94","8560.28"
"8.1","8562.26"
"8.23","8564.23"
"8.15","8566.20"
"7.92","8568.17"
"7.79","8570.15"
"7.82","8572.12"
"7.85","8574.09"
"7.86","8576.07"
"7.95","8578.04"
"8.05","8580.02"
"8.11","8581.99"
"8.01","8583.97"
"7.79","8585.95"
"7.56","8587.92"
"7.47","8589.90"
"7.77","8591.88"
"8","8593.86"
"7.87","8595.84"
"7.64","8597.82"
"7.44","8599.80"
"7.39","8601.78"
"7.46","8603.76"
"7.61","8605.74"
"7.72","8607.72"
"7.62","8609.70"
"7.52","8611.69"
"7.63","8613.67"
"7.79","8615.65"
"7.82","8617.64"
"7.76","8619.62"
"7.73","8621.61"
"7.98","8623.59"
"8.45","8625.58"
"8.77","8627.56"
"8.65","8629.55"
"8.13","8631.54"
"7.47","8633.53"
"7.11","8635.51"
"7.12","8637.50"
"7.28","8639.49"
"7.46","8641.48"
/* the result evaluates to 0.3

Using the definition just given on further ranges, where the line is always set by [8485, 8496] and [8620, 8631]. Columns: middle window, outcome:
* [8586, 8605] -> 1.4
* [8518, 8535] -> 0.2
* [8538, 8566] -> 0.3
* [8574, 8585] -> 0.4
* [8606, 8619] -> 0.9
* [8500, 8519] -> -0.4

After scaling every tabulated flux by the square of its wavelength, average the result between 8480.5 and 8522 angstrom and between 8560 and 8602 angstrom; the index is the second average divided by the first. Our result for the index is 0.96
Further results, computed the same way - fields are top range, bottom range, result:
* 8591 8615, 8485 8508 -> 0.93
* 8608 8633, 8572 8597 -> 1.02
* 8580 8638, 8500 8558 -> 0.96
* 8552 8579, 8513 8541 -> 0.99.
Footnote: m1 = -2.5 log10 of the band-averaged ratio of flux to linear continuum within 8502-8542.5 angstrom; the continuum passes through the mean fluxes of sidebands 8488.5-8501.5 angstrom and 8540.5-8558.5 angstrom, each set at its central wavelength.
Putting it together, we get 0.01 mag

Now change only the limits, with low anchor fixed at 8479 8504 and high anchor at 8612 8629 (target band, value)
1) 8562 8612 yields 0.04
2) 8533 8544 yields 0.01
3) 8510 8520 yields 0.00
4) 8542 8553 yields -0.01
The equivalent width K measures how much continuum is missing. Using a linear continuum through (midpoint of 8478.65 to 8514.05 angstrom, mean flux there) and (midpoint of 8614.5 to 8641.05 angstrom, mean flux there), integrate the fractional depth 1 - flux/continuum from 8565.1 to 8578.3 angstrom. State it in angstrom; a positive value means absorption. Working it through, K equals 0.3 angstrom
